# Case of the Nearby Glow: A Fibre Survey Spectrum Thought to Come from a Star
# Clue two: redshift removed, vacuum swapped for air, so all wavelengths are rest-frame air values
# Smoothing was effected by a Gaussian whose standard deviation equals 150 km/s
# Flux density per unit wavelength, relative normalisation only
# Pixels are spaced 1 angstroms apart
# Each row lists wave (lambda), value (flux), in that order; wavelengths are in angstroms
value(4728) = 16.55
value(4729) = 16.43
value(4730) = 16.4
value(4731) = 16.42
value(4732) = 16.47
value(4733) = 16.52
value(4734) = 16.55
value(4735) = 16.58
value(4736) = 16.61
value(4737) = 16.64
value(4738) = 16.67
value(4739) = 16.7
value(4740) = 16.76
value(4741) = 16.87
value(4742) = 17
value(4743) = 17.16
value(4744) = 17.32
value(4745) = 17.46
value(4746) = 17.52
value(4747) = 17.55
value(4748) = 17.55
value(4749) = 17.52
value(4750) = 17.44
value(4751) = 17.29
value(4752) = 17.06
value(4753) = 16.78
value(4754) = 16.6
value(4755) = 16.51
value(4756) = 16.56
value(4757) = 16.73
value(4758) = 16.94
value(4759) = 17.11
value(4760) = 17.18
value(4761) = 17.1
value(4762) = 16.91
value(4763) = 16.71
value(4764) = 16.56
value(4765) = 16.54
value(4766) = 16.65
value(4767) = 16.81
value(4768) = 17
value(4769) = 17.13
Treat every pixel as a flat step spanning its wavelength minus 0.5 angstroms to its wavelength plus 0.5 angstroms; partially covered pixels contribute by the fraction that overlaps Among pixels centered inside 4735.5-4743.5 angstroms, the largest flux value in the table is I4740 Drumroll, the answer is 17.16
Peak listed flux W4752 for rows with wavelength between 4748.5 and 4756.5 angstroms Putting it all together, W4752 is 17.52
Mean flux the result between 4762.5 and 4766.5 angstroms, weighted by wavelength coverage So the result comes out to 16.6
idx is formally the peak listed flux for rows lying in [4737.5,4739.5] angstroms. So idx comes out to 16.7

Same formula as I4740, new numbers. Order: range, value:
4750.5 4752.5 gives 17.29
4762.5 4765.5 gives 16.71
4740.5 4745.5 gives 17.46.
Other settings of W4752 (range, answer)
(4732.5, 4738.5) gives 16.67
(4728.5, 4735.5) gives 16.58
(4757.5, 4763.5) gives 17.18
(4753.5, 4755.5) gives 16.6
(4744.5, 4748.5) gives 17.55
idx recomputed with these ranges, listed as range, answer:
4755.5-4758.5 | 16.94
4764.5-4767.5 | 16.81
